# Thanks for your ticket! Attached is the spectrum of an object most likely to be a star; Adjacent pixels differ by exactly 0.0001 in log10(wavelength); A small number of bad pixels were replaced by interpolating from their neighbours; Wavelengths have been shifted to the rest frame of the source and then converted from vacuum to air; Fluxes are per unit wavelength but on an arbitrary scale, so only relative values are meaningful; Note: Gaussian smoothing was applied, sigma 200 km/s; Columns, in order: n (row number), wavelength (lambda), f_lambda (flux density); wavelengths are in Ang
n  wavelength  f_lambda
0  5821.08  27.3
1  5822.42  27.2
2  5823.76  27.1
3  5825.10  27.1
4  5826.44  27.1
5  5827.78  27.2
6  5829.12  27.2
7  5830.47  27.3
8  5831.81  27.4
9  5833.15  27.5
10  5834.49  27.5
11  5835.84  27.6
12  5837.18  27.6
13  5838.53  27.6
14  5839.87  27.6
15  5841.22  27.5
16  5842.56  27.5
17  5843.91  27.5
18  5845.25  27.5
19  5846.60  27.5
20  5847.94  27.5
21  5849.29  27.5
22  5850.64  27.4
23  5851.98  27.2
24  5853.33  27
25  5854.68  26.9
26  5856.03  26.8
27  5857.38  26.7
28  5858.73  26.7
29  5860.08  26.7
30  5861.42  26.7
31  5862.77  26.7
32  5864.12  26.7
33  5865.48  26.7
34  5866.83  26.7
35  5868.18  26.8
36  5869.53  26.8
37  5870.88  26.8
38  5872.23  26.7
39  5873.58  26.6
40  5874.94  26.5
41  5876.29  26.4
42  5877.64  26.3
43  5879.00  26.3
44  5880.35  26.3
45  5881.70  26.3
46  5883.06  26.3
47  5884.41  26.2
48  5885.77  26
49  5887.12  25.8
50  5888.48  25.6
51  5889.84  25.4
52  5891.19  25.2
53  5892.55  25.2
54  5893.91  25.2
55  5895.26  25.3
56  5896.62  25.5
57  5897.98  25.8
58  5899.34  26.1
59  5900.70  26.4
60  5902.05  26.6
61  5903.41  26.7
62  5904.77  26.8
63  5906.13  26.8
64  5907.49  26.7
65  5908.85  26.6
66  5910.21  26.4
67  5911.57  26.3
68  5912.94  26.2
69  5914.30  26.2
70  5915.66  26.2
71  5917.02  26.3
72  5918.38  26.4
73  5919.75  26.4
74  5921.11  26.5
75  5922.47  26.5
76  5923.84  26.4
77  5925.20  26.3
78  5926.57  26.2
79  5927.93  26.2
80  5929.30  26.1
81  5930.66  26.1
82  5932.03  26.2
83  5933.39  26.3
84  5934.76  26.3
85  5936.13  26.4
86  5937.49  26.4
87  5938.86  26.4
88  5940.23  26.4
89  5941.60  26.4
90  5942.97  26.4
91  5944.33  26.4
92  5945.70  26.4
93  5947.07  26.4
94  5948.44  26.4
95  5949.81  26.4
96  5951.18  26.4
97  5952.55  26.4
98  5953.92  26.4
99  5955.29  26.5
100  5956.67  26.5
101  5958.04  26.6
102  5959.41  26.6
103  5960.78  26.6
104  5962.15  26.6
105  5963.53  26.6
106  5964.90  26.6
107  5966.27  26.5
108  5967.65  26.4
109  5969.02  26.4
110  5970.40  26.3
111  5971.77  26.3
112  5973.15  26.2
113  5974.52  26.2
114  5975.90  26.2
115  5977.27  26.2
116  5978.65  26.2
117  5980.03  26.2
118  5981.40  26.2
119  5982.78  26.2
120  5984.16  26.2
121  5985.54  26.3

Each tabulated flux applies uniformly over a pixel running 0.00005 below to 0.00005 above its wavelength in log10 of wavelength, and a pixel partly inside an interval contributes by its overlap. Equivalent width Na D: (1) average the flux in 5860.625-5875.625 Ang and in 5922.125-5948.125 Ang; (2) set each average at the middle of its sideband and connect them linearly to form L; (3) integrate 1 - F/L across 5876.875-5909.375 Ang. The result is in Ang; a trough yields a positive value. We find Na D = 0.62 Ang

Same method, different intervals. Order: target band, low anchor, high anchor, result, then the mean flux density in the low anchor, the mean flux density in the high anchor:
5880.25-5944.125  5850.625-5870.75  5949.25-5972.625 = 1.1 Ang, 26.8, 26.5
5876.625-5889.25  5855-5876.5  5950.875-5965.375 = 0.3 Ang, 26.7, 26.5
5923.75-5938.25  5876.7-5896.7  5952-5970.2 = 0.0 Ang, 25.8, 26.5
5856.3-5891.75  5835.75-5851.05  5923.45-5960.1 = 1.0 Ang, 27.5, 26.4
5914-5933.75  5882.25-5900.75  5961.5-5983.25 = -0.3 Ang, 25.7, 26.3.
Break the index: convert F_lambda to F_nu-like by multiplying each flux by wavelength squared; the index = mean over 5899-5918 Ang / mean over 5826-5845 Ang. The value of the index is 1.0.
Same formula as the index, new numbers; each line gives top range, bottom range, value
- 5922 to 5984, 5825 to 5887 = 1.01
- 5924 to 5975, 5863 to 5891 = 1.03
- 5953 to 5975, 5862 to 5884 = 1.03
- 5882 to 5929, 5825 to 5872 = 0.98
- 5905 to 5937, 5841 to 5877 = 1.00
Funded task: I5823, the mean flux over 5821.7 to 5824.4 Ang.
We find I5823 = 27.2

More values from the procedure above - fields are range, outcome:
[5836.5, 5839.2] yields 27.6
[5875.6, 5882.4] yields 26.3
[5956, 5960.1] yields 26.6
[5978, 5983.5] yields 26.2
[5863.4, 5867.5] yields 26.6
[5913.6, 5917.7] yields 26.3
